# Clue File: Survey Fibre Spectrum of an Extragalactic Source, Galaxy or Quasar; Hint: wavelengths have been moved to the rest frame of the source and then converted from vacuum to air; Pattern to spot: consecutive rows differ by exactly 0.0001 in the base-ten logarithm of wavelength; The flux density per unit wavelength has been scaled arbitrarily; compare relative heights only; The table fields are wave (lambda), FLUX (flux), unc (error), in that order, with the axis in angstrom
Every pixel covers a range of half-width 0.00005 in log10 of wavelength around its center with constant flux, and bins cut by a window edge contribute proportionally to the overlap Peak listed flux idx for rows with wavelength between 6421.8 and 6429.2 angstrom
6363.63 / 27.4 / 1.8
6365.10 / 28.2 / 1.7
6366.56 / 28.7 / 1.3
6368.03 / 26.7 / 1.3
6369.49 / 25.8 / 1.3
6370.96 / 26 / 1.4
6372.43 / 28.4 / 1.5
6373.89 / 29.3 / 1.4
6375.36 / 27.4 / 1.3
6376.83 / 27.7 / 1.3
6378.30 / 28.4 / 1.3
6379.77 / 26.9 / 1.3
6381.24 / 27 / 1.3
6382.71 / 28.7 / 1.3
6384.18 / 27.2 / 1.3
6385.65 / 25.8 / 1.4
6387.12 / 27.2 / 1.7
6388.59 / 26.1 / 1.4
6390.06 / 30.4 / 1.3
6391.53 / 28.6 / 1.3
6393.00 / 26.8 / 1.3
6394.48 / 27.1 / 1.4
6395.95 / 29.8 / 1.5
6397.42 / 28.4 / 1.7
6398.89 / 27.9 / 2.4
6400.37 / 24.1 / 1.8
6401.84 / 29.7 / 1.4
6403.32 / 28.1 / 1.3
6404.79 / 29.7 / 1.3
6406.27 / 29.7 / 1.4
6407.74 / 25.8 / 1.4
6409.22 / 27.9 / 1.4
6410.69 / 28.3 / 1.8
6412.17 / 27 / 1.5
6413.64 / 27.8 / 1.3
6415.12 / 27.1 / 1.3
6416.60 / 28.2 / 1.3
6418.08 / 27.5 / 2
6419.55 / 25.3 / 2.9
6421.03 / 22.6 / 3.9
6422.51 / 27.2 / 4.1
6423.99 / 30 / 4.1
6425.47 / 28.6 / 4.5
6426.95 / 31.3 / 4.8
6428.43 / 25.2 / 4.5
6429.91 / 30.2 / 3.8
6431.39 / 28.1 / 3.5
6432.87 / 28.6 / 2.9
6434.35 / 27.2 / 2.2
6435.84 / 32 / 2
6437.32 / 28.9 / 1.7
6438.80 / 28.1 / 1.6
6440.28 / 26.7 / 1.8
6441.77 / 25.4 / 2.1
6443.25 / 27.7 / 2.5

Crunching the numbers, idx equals 31.3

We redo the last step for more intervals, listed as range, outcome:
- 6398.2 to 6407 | 29.7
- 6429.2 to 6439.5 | 32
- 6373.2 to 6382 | 29.3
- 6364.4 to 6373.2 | 28.7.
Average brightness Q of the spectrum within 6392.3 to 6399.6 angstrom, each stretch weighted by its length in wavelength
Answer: 28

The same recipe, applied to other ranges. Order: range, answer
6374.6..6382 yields 27.5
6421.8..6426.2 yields 28.6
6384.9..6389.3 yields 26.4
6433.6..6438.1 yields 29.3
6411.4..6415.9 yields 27.3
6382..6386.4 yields 27.2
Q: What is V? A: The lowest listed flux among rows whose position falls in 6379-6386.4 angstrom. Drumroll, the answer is 25.8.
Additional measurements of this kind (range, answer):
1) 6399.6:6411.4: 24.1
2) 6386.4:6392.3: 26.1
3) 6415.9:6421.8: 22.6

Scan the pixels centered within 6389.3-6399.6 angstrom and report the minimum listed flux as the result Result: 26.8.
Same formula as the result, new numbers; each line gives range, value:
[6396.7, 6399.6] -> 27.9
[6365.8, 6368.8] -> 26.7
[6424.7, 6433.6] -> 25.2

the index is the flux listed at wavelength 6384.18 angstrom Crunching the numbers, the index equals 27.2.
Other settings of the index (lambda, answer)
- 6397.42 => 28.4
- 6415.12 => 27.1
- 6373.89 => 29.3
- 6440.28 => 26.7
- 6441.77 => 25.4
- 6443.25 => 27.7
